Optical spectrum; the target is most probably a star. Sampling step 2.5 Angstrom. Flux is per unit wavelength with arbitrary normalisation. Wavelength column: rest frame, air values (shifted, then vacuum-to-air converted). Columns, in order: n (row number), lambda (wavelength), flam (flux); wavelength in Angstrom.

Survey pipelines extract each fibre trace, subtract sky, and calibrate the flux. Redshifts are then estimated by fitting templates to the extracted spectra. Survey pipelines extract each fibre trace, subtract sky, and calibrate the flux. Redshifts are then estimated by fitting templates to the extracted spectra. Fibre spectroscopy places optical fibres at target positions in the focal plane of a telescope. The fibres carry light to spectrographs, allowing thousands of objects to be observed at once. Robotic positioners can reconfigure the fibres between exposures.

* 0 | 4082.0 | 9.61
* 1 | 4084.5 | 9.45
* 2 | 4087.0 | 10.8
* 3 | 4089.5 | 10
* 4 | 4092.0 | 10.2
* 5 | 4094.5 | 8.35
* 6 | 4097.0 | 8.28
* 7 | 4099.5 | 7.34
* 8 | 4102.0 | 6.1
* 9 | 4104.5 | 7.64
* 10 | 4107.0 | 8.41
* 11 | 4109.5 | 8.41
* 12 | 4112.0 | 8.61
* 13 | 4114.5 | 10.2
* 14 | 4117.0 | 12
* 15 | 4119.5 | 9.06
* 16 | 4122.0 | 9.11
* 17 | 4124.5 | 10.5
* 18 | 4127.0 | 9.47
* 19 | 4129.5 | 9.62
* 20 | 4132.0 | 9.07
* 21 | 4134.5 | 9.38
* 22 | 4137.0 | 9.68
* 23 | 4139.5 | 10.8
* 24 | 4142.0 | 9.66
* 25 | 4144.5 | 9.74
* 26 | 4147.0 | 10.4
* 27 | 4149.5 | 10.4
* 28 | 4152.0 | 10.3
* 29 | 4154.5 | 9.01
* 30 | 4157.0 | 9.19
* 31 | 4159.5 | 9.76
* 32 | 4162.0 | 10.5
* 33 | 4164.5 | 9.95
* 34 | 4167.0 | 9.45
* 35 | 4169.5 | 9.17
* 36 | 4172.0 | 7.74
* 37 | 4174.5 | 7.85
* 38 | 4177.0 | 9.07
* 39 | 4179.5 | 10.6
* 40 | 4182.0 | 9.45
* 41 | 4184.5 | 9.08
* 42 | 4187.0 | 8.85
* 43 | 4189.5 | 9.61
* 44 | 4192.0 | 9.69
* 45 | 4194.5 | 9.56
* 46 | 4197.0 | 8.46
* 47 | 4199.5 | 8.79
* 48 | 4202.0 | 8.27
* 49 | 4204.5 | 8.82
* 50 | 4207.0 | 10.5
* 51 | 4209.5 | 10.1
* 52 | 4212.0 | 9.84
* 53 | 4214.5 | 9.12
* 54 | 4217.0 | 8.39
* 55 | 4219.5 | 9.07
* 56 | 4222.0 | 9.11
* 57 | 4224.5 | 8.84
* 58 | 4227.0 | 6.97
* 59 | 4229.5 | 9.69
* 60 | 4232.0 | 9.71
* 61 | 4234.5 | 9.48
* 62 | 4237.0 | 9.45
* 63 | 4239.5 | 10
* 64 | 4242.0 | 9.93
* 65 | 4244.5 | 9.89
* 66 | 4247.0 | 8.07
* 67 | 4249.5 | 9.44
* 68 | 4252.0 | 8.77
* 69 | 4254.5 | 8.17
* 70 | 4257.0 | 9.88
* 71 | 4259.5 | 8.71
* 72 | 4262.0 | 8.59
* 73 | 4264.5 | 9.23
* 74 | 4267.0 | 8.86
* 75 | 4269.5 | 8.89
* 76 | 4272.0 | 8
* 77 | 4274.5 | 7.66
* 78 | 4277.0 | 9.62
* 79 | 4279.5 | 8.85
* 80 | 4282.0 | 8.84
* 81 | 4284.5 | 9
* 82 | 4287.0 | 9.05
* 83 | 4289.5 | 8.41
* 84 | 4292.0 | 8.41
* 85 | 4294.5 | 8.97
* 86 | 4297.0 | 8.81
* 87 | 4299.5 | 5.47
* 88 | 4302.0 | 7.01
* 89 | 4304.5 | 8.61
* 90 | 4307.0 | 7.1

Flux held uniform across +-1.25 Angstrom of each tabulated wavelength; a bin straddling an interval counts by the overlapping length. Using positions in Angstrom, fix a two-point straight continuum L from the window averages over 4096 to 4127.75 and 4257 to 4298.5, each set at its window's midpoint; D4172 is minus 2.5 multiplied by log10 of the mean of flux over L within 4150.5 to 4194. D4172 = -0.07 mag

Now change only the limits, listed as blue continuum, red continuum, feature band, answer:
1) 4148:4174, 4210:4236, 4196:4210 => 0.01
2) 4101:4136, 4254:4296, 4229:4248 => -0.08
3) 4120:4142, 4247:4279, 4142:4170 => -0.03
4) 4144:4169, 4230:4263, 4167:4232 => 0.06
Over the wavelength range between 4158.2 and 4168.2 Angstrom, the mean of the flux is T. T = 9.91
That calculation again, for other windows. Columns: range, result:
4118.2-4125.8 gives 9.57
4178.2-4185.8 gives 9.7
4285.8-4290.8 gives 8.72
